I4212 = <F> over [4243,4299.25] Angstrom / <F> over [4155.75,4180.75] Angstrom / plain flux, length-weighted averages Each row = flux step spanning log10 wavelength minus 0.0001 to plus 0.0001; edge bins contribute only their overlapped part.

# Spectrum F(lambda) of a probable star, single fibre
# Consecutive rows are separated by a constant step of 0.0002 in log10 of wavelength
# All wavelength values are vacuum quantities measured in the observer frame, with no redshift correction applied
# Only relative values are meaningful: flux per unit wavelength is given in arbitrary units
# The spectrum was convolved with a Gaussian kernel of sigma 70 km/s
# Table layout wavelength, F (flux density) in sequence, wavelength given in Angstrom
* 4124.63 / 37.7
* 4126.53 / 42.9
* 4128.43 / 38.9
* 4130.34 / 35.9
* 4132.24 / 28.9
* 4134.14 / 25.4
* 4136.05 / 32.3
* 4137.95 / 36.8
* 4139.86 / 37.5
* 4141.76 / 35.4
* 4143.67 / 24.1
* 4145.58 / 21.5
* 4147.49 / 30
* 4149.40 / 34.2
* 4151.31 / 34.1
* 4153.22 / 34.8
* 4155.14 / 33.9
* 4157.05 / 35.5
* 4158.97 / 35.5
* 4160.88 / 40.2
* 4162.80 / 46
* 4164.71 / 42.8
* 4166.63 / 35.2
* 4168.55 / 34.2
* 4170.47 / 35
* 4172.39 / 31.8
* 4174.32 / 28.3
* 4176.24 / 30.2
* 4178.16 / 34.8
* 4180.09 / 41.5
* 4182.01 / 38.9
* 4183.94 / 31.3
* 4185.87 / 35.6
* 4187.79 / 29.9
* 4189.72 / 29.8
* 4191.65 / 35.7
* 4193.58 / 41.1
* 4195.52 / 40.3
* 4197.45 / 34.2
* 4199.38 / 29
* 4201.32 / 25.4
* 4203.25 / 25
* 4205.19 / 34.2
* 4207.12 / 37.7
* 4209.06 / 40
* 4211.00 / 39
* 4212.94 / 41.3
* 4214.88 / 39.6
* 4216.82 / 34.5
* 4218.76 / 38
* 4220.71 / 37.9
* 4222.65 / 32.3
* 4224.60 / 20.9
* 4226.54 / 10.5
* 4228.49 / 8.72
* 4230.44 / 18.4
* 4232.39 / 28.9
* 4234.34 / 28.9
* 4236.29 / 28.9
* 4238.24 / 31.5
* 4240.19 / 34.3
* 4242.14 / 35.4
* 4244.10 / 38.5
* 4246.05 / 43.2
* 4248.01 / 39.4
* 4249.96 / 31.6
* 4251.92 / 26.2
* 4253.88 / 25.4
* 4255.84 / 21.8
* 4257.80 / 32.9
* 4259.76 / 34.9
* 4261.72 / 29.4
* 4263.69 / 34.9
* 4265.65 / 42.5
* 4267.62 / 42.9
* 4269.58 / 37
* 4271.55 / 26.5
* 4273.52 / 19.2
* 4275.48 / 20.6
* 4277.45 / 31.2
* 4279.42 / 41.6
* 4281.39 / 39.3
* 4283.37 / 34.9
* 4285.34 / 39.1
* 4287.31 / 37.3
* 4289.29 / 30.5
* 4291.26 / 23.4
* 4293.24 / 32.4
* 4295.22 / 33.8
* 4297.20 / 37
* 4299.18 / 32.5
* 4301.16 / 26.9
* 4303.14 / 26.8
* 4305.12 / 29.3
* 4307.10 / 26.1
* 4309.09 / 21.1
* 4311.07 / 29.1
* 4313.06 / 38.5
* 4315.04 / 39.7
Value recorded 0.9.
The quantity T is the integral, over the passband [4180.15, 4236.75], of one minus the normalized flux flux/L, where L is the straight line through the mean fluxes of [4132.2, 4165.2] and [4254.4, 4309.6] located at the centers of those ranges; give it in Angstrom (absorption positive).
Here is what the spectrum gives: 2.0 Angstrom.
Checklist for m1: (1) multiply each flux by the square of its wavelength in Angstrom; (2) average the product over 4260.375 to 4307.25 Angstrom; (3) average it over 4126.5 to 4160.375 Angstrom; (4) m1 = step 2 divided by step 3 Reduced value 1.0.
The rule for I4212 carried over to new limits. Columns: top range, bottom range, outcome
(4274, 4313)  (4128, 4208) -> 0.92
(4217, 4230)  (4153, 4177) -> 0.70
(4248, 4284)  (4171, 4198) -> 0.93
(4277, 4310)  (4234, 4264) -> 0.99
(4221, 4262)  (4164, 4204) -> 0.85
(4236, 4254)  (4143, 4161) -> 1.06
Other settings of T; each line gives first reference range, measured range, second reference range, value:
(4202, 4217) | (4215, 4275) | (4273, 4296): 6.5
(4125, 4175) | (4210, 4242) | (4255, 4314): 3.1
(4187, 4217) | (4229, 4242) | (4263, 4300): 2.3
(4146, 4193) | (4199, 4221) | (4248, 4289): -0.8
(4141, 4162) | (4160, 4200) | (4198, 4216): -2.3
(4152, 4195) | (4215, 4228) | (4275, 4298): 2.2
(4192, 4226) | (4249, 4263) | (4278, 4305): 2.0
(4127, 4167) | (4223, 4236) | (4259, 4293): 5.1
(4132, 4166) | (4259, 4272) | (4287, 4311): -2.3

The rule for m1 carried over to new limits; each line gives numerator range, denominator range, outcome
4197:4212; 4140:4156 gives 1.08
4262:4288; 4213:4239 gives 1.25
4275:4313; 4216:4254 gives 1.09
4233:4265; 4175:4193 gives 0.98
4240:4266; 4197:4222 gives 0.97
